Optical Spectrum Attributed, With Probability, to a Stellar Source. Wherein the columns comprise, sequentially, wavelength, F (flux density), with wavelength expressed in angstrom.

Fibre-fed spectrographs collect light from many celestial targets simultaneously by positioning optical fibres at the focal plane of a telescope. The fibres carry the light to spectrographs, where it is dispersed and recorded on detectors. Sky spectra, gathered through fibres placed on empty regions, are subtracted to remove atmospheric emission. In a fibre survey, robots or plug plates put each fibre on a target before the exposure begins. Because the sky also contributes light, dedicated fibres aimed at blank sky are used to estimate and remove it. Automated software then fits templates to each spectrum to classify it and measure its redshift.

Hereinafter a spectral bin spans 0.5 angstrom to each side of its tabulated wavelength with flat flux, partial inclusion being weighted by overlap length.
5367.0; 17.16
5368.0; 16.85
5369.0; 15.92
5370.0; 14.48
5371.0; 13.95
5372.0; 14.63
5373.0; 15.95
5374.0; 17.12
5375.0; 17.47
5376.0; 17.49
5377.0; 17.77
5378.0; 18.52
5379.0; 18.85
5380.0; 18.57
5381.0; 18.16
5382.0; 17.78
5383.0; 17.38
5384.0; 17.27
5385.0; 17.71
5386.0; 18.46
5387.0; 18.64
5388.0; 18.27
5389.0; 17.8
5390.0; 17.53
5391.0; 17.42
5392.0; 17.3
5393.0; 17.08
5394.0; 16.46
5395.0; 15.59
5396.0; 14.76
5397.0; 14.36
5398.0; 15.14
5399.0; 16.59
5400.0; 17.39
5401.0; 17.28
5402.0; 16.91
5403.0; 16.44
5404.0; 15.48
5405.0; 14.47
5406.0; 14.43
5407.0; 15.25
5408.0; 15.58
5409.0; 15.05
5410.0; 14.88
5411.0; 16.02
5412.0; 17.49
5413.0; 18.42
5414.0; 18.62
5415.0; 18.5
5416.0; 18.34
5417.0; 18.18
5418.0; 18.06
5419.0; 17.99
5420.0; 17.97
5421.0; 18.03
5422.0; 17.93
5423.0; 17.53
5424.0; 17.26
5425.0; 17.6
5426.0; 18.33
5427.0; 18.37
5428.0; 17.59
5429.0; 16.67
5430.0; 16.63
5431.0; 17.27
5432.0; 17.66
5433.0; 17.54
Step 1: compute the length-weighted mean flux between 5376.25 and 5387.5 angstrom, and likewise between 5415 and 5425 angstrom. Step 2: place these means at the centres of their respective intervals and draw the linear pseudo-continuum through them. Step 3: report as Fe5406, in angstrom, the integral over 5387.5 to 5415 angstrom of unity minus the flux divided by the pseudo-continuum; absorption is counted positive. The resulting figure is 2.4 angstrom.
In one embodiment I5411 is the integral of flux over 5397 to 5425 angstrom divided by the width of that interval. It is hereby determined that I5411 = 16.8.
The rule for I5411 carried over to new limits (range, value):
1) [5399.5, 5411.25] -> 15.8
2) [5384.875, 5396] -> 17.3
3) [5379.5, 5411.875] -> 16.6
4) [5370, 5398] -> 17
